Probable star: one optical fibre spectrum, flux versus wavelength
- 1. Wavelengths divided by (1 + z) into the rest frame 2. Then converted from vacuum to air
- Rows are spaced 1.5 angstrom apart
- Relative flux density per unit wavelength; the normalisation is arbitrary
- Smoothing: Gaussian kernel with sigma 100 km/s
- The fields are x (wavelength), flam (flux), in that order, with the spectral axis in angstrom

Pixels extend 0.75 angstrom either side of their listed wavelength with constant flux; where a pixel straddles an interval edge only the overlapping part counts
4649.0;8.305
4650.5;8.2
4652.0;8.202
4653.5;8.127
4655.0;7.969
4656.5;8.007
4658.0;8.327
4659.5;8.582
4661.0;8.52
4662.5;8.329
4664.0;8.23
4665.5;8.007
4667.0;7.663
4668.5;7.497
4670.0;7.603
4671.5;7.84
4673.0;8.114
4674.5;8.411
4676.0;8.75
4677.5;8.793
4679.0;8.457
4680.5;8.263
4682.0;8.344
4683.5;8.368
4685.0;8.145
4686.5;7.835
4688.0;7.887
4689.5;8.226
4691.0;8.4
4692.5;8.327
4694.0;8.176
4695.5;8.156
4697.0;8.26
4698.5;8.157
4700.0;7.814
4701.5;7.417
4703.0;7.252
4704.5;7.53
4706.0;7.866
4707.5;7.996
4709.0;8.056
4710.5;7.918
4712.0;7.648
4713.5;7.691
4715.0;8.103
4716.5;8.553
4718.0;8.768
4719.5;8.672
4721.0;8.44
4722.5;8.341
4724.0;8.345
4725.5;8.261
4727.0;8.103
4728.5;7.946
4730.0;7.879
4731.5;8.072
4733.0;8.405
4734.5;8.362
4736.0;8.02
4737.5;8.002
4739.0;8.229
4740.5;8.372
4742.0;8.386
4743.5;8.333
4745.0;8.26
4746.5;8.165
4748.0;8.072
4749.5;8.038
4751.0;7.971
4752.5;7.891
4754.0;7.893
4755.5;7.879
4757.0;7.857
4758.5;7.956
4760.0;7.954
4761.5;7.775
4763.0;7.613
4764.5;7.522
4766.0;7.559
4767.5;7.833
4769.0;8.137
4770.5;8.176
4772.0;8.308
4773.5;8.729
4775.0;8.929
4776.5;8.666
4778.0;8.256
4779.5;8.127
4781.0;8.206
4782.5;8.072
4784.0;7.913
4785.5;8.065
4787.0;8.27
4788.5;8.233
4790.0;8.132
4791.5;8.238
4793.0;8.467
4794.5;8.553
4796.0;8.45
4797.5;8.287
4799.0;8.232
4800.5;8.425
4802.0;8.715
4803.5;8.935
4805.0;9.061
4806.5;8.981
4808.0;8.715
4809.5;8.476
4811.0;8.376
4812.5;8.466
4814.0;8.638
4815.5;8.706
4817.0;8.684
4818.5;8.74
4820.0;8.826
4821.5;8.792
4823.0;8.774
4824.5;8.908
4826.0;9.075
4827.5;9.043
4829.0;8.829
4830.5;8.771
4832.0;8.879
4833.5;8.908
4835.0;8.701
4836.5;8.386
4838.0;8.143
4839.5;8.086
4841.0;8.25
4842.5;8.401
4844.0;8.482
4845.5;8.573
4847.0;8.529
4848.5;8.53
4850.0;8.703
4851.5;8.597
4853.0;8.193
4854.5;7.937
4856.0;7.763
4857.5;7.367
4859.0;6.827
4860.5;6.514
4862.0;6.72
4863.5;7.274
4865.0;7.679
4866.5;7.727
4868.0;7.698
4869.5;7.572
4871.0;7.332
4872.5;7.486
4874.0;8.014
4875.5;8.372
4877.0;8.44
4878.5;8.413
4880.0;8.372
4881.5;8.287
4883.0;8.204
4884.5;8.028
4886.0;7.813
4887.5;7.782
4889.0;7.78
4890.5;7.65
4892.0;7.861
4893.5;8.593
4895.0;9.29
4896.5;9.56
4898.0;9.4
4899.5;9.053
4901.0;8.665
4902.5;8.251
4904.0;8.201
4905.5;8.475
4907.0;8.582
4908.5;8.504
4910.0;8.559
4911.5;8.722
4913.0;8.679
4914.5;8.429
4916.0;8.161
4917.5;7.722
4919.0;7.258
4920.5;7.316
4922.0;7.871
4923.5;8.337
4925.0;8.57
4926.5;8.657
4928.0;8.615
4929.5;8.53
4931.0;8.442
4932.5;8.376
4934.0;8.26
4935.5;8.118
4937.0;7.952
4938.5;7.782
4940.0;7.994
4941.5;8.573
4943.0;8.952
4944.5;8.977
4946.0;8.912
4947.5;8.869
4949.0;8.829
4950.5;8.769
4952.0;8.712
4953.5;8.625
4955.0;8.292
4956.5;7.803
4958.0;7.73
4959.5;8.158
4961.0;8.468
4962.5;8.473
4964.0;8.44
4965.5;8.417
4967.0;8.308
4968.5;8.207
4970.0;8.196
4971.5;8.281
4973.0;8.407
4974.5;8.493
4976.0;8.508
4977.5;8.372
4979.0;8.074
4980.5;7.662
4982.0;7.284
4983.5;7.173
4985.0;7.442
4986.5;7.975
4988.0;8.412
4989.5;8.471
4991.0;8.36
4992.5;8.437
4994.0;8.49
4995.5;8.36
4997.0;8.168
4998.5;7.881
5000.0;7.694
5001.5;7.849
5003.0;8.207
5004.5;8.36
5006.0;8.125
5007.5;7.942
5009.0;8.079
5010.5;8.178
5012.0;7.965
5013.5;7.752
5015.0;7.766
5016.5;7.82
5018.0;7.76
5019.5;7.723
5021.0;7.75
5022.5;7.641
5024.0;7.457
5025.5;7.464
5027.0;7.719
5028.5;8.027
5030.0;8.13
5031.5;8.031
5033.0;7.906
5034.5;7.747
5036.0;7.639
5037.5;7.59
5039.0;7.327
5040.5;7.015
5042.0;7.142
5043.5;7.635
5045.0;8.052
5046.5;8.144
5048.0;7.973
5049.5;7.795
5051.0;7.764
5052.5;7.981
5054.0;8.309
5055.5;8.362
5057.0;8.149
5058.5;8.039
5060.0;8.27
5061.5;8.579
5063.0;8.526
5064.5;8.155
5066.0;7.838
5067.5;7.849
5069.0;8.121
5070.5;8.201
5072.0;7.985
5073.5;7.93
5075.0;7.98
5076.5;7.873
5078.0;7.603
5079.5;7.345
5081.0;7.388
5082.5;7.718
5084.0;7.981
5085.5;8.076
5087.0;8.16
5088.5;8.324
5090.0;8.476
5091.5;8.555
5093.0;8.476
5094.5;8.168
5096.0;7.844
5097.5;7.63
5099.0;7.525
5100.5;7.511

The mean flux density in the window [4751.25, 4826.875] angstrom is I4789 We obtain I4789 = 8.35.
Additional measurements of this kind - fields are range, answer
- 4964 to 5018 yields 8.09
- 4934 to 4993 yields 8.28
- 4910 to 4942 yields 8.21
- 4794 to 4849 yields 8.63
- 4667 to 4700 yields 8.17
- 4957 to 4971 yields 8.26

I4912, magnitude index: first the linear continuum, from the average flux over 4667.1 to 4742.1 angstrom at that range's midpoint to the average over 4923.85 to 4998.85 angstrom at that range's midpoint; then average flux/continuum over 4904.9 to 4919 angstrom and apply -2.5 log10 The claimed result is -0.012 mag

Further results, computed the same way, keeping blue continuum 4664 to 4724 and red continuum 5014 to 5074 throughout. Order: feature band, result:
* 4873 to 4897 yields -0.04 mag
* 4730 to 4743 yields -0.02 mag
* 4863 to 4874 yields 0.06 mag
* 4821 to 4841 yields -0.09 mag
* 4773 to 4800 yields -0.04 mag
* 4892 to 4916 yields -0.09 mag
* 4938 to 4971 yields -0.07 mag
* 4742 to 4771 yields 0.02 mag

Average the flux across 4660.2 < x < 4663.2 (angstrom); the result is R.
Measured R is 8.43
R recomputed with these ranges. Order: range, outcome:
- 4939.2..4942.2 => 8.27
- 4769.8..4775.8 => 8.54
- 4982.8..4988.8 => 7.76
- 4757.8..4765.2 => 7.76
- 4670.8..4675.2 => 8.12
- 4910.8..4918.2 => 8.34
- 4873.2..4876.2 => 8.18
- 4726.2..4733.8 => 8.08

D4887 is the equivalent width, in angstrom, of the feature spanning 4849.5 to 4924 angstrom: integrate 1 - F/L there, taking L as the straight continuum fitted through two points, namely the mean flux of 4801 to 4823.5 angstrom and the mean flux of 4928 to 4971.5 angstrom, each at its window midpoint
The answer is 4.1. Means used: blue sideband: 8.72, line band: 8.08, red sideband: 8.4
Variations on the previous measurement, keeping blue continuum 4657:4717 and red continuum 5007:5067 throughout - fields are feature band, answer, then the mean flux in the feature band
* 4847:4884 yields 0.6 angstrom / 7.85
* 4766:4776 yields -0.3 angstrom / 8.3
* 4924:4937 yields -0.8 angstrom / 8.42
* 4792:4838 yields -3.9 angstrom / 8.68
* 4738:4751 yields -0.3 angstrom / 8.21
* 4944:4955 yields -1.2 angstrom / 8.77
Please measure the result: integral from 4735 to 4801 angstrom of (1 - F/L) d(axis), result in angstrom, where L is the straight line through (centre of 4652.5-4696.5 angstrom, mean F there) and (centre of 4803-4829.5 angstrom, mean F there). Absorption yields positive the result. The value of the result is 3.30 angstrom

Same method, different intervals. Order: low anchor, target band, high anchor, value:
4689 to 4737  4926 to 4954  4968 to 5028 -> -1.76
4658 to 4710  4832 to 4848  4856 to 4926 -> -0.77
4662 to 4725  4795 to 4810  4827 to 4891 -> -1.01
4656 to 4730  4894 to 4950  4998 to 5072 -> -3.46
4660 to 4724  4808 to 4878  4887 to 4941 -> 0.15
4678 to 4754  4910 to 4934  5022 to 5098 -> -0.75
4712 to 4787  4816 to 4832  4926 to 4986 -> -1.26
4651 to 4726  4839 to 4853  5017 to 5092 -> -0.73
